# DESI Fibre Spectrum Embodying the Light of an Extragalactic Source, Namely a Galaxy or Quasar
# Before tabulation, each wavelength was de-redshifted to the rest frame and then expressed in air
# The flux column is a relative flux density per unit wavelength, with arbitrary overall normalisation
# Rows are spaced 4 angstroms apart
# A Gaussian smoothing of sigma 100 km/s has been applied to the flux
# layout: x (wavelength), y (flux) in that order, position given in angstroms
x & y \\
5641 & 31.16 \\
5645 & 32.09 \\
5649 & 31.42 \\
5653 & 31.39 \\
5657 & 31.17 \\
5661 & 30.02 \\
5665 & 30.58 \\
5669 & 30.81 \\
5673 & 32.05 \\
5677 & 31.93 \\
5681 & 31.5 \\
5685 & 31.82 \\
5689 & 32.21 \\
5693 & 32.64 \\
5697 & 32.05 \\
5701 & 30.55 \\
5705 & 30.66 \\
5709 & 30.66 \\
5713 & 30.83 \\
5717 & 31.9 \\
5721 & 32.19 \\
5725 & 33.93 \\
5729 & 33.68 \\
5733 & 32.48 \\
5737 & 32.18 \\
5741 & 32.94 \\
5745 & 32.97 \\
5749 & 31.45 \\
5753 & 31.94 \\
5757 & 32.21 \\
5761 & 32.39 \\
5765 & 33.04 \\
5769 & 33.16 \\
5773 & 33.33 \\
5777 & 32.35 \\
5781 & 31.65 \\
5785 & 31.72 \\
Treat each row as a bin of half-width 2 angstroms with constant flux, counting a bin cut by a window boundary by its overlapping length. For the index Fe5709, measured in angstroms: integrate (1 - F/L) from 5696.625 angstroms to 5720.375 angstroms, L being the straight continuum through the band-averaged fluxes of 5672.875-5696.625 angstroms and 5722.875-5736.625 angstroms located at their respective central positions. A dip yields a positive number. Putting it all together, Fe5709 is 1.12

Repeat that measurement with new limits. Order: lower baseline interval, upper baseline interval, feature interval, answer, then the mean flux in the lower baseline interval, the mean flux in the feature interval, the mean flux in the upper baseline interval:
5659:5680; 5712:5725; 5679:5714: 0.19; 31.1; 31.5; 32.1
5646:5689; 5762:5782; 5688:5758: 0.01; 31.3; 32.1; 32.7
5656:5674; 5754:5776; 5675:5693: -0.42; 30.8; 32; 32.8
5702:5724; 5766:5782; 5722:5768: -0.87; 31.3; 32.7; 32.7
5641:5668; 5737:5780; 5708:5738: -0.22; 31.1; 32.3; 32.5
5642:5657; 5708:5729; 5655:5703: 0.53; 31.5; 31.4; 32.1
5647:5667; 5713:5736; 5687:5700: -0.13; 30.9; 32.2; 32.6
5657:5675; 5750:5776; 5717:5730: -0.45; 30.9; 33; 32.6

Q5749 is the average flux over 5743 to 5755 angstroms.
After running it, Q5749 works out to 32.1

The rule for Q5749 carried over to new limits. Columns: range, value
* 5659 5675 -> 30.9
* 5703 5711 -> 30.7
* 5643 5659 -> 31.5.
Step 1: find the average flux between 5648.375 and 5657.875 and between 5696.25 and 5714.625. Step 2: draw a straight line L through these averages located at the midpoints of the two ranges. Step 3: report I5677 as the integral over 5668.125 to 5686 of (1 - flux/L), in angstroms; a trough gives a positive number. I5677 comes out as -0.31 angstroms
